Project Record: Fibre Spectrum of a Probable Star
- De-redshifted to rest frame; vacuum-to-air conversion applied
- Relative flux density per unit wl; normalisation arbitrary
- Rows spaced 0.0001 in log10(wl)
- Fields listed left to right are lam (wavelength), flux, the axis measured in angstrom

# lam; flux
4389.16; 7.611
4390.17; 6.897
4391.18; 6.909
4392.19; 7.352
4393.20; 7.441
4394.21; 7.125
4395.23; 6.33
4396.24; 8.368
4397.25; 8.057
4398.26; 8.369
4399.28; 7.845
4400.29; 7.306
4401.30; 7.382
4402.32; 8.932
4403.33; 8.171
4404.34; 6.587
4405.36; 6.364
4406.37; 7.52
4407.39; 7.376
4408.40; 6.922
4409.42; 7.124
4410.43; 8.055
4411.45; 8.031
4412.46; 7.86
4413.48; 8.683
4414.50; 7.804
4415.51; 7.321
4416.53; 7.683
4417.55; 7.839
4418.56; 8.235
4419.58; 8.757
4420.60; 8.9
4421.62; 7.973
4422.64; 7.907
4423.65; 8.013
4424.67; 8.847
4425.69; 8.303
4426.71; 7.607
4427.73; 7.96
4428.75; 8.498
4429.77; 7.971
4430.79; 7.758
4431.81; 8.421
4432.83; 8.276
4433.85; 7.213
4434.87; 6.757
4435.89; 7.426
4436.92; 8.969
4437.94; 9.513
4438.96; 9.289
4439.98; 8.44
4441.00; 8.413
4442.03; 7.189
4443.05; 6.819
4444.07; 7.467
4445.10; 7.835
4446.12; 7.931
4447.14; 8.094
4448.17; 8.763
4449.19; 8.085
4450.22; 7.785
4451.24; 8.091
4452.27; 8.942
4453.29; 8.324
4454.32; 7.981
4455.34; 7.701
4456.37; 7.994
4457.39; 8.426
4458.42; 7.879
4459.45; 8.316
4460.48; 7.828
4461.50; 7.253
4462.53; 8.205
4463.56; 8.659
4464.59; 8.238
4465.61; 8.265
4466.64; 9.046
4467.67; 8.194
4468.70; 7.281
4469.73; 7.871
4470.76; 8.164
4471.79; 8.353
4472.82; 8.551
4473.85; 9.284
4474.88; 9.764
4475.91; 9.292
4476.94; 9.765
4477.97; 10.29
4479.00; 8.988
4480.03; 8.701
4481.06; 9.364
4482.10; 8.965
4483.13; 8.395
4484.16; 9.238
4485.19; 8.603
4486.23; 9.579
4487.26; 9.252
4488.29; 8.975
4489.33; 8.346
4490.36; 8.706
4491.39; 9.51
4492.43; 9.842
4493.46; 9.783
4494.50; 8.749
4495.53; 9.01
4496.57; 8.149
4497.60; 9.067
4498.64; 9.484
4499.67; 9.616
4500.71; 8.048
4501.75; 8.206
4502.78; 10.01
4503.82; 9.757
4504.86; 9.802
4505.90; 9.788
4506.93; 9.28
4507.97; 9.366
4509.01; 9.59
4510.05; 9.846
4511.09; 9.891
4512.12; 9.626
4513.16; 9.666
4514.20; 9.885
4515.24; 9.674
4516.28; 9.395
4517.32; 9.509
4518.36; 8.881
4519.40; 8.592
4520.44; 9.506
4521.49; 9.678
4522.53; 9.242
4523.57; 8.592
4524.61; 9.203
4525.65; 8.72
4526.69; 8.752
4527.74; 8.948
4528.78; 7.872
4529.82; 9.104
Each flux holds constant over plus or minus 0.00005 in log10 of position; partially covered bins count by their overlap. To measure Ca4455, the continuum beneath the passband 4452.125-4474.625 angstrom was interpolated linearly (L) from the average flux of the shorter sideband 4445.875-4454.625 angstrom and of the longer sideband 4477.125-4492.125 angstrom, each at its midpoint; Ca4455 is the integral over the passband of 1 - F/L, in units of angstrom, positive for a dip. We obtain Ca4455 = 0.89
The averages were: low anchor 8.23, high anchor 9.09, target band 8.22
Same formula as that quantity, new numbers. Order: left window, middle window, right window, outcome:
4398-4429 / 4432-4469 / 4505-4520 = 1.7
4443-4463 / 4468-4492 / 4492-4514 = -0.5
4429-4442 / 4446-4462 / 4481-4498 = 0.7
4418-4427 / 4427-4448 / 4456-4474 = 0.6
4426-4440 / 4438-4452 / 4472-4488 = 0.5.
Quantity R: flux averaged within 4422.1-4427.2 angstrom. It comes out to 8.14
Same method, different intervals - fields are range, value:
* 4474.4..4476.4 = 9.53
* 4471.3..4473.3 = 8.45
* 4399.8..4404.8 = 7.69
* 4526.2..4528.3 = 8.81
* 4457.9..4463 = 7.89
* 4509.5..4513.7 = 9.77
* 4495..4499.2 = 8.95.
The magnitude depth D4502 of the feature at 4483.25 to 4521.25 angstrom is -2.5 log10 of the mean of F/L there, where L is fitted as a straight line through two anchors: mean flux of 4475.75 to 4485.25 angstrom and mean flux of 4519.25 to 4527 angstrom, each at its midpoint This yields -0.02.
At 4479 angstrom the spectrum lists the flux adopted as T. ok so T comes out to 8.988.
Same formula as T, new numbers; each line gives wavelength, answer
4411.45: 8.031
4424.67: 8.847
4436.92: 8.969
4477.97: 10.29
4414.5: 7.804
